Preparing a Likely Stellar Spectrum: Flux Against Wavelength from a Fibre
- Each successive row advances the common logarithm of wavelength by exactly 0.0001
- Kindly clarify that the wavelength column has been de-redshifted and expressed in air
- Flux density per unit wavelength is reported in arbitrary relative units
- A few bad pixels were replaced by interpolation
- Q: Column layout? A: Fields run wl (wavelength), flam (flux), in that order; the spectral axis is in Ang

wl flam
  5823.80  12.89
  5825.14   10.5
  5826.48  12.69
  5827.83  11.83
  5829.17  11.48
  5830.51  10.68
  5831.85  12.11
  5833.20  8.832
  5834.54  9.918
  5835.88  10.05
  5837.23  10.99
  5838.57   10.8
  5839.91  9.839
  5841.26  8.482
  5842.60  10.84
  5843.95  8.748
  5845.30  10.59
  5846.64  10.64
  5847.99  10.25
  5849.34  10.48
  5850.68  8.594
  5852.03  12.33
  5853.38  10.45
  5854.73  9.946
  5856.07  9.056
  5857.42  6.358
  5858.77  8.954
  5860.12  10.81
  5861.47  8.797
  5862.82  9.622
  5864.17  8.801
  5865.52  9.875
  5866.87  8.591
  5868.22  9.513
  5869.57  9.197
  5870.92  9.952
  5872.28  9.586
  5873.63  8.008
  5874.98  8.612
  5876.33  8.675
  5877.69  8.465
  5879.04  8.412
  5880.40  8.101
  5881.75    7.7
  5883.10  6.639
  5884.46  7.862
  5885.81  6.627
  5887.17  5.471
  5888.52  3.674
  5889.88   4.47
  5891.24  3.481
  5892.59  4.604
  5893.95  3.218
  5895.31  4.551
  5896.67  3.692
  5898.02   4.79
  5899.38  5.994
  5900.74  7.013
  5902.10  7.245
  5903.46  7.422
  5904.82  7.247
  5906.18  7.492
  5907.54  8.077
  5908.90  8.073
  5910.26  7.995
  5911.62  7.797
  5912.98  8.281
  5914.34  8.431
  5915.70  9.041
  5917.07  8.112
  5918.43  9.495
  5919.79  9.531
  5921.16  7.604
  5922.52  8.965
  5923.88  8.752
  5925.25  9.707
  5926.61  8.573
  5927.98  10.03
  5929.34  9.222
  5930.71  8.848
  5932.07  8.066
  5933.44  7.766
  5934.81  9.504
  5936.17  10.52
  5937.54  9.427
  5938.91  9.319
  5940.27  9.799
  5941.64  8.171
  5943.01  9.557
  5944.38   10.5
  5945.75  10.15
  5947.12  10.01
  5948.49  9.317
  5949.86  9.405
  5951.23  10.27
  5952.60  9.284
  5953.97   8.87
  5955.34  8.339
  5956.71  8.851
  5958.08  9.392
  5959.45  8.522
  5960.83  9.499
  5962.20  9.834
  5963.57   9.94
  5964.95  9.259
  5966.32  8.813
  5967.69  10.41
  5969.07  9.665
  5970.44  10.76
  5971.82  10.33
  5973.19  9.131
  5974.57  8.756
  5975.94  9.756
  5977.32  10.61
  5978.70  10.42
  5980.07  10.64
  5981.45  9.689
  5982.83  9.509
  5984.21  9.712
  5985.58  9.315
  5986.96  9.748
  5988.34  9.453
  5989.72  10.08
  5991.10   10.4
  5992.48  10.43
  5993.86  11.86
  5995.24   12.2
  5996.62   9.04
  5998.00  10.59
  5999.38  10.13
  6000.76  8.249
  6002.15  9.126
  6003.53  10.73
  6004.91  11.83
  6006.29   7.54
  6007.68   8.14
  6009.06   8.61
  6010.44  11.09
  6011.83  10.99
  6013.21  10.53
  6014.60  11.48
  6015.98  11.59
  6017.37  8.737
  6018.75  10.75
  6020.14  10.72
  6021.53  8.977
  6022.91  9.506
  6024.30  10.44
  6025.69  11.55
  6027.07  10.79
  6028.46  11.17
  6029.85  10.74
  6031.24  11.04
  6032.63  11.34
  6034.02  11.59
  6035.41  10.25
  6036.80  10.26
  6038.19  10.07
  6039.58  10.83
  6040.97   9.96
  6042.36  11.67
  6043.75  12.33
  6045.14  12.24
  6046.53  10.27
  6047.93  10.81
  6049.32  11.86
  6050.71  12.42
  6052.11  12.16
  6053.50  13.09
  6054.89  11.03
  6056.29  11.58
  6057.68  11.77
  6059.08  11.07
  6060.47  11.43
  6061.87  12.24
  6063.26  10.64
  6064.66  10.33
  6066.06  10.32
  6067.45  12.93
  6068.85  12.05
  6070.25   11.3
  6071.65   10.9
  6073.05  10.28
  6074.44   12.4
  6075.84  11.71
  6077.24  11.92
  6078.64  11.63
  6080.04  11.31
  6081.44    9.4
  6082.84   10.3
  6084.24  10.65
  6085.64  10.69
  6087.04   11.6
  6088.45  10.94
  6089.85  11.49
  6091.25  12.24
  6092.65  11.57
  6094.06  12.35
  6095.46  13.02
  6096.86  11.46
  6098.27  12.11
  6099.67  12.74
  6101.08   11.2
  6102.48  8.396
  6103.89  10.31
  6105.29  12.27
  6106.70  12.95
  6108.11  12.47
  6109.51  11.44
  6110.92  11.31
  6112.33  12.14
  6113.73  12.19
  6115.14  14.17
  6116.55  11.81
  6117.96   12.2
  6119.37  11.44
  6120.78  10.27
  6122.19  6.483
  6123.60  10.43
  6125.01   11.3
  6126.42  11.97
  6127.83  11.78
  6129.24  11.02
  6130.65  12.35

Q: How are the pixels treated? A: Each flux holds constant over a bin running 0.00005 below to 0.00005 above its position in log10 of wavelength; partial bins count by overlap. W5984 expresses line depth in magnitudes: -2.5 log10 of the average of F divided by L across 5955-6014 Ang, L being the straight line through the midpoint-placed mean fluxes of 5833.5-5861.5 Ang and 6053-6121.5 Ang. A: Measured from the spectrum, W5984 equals 0.10 mag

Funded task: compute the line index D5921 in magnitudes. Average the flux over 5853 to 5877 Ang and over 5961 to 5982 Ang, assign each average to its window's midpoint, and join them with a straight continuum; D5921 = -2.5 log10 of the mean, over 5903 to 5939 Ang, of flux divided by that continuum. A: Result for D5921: 0.11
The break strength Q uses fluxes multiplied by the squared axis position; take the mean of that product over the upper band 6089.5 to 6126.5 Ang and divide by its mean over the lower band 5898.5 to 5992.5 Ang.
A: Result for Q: 1.3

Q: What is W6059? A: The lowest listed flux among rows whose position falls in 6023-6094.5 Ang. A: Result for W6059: 9.4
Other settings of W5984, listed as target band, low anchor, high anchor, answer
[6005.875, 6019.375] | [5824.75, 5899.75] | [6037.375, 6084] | 0.07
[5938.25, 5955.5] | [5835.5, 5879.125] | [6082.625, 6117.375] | 0.09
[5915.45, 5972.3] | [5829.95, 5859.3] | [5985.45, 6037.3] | 0.09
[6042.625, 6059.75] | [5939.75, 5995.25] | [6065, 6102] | -0.07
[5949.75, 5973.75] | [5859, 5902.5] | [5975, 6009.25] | -0.03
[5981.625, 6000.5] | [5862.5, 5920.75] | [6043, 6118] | -0.06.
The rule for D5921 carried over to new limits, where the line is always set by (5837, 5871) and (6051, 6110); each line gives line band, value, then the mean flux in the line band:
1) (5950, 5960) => 0.153 mag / 9.11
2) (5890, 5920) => 0.430 mag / 6.81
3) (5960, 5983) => 0.085 mag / 9.82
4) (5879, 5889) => 0.415 mag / 6.77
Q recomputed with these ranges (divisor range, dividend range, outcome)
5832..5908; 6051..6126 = 1.50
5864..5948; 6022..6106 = 1.49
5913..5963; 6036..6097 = 1.29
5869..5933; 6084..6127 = 1.64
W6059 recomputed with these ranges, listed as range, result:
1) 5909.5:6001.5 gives 7.604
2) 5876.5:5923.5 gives 3.218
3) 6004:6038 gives 7.54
